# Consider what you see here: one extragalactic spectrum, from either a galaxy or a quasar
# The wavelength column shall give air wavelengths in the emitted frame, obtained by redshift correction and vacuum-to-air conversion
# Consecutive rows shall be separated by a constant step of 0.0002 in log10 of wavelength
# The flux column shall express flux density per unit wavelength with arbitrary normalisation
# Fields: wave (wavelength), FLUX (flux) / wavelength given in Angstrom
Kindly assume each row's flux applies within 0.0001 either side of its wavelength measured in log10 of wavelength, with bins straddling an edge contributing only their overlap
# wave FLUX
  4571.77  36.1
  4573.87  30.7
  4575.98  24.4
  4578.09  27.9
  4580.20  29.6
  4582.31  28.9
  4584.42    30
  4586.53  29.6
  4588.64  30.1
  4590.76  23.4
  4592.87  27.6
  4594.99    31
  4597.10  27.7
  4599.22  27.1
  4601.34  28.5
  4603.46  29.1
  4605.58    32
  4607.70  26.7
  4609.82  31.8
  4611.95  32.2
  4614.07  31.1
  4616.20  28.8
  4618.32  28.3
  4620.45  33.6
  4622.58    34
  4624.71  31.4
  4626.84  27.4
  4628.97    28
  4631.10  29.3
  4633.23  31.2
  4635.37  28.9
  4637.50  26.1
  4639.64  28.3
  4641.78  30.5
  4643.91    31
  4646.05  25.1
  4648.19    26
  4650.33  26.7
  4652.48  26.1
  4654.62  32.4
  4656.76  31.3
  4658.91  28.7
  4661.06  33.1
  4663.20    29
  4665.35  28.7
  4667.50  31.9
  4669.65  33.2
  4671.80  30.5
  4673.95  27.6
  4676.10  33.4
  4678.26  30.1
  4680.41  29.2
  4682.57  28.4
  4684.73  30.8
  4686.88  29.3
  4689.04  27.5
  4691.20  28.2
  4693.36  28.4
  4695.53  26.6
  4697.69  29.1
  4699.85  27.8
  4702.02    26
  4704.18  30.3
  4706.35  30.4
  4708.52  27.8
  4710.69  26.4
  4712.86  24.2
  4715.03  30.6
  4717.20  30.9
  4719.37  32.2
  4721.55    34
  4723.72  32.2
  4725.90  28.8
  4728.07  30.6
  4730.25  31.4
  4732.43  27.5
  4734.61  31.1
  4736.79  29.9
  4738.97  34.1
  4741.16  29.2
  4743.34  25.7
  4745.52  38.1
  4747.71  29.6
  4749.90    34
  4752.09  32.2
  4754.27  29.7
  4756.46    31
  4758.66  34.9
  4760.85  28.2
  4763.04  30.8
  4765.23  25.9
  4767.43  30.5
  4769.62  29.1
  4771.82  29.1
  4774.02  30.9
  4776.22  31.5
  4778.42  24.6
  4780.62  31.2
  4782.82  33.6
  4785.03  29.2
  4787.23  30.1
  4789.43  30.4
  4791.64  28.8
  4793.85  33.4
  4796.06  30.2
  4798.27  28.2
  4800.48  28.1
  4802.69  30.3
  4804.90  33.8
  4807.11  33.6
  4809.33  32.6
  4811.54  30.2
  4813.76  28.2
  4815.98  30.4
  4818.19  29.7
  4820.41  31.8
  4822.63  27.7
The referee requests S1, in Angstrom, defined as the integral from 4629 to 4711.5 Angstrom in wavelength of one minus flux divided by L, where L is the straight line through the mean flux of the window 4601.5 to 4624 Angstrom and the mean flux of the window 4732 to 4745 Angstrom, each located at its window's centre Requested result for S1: 3.6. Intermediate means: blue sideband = 30.7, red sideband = 30.1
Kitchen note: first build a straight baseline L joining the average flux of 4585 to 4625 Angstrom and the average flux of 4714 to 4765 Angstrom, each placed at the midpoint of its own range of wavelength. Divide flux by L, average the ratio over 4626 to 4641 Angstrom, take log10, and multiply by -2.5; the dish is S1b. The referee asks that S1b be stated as 0.05 mag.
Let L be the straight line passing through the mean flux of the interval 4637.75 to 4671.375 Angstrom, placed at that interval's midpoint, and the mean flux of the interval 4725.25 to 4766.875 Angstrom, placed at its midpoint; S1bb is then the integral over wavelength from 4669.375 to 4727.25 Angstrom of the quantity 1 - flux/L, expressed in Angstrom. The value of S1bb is 1.27 Angstrom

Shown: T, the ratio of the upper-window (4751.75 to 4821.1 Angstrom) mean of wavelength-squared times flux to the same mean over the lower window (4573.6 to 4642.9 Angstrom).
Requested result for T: 1.1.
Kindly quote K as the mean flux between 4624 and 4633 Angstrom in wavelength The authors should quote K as 29.2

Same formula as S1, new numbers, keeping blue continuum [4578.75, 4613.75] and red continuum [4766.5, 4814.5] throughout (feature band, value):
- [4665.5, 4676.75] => -0.5 Angstrom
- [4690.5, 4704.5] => 0.9 Angstrom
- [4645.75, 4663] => 0.4 Angstrom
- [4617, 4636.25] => -0.6 Angstrom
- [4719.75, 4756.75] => -1.4 Angstrom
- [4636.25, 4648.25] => 0.6 Angstrom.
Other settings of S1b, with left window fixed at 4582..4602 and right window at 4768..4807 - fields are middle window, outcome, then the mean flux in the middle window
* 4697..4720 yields 0.032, 28.6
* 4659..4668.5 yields -0.051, 30.5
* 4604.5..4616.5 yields -0.073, 30.5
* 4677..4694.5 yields 0.010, 29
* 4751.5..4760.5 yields -0.060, 31.6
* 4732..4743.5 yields -0.009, 30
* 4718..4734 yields -0.047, 31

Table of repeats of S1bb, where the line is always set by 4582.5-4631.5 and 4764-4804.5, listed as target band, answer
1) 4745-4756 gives -1.0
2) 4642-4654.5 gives 0.8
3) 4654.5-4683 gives -0.9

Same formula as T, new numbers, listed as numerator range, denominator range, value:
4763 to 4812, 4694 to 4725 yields 1.07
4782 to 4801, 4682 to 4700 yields 1.11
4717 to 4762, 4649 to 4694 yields 1.08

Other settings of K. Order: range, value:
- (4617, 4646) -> 29.7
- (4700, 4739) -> 29.7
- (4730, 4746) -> 30.6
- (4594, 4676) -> 29.6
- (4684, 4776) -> 29.9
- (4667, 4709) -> 29.3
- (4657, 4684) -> 30.3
